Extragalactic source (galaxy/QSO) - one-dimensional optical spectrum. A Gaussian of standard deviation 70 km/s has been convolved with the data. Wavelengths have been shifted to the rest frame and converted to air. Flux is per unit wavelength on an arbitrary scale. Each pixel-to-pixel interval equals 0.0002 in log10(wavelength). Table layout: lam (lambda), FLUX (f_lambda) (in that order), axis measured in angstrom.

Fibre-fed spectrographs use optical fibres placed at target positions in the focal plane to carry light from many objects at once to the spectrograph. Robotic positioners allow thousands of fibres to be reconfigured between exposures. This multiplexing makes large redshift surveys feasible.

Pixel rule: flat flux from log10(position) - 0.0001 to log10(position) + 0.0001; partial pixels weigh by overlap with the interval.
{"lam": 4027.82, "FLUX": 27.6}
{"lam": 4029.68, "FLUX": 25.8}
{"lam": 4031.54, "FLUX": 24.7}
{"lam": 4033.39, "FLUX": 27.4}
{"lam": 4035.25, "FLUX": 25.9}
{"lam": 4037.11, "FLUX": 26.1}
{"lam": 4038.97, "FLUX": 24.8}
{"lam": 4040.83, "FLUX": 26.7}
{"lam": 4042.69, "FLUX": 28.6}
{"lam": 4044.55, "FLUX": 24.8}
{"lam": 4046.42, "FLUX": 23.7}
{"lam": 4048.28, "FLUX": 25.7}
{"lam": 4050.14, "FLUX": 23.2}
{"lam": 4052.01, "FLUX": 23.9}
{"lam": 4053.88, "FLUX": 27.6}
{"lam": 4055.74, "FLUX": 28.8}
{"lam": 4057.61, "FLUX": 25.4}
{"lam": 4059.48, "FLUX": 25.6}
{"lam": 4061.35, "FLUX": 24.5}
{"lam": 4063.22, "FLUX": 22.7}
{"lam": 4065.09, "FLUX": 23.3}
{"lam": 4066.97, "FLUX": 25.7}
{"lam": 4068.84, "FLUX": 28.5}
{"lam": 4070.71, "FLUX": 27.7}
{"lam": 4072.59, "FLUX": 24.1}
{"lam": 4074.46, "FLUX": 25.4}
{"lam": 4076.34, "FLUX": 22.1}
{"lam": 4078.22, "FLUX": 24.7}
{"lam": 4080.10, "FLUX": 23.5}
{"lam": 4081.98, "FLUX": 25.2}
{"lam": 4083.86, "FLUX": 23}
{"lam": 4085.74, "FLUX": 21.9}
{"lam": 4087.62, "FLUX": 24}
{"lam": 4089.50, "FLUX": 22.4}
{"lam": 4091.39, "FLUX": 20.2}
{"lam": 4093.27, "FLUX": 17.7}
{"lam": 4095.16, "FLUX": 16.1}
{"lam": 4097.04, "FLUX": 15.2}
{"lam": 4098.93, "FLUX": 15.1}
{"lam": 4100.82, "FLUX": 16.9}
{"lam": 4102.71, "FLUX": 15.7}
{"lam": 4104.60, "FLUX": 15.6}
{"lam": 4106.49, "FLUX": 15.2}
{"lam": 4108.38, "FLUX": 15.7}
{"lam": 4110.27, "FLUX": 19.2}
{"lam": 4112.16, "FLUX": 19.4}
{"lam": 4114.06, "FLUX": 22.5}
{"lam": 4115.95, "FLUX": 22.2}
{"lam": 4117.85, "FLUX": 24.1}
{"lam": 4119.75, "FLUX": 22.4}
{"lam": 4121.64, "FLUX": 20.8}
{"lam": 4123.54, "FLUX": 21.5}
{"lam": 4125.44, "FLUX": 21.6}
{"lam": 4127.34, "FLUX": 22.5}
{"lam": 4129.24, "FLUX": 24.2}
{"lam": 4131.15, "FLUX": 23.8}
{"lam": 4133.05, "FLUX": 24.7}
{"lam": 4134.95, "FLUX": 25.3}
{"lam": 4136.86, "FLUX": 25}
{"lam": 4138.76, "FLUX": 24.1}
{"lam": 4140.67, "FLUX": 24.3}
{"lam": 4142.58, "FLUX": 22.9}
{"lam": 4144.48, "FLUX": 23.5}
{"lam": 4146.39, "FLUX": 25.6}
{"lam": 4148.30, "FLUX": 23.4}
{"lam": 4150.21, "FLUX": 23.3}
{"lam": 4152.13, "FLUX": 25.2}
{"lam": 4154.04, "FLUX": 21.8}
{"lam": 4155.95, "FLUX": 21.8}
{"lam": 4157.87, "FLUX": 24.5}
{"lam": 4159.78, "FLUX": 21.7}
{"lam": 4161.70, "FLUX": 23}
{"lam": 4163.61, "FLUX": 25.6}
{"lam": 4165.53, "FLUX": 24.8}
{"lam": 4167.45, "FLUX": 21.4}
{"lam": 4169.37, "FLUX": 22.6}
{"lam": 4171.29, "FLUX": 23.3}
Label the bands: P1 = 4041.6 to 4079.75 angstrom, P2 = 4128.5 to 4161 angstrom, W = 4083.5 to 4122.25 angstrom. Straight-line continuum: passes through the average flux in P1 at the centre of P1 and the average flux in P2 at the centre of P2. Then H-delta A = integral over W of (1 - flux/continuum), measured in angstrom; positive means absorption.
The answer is 8.4 angstrom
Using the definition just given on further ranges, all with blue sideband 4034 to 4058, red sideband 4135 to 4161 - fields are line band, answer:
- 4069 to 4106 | 6.0 angstrom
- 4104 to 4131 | 4.0 angstrom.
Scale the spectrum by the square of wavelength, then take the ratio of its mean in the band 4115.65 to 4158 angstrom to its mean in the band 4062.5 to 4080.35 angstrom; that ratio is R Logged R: 1.0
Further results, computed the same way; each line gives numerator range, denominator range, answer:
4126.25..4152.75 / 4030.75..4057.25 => 0.98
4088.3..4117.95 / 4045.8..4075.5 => 0.73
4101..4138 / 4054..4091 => 0.88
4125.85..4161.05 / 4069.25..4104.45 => 1.15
